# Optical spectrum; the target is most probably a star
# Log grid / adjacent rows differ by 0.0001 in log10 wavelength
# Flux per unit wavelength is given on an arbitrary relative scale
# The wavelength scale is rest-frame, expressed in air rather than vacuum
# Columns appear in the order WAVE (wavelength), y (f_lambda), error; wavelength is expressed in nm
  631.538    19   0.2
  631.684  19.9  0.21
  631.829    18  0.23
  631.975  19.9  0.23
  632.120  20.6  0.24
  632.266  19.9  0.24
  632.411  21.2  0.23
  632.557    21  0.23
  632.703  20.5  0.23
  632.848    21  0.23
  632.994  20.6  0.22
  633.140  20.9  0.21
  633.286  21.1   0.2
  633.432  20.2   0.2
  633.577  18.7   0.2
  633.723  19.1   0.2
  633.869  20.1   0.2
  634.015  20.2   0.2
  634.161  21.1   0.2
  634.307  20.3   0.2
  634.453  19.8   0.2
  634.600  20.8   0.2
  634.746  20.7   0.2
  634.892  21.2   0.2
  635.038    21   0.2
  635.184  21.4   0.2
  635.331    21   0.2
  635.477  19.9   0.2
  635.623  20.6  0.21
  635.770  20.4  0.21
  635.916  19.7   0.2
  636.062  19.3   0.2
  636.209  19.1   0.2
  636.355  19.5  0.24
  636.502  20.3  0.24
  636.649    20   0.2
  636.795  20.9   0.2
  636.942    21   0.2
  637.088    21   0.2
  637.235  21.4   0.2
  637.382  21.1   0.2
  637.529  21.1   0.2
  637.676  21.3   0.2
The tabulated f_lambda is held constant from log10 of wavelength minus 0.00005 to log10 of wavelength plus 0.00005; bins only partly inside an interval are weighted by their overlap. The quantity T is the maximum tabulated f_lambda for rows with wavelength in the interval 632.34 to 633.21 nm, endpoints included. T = 21.2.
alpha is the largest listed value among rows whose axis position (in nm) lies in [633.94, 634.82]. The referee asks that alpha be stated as 21.1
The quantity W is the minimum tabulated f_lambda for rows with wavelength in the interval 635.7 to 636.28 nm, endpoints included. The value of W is 19.1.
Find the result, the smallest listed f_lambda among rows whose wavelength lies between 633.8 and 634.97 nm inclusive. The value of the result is 19.8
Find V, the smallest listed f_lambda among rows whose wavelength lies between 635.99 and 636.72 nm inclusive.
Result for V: 19.1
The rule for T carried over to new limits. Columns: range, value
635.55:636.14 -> 20.6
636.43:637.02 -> 21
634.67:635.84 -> 21.4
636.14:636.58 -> 20.3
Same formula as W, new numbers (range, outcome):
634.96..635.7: 19.9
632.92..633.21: 20.6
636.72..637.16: 20.9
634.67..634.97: 20.7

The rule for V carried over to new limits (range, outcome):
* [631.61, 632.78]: 18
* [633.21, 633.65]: 18.7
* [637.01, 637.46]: 21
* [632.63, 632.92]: 20.5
